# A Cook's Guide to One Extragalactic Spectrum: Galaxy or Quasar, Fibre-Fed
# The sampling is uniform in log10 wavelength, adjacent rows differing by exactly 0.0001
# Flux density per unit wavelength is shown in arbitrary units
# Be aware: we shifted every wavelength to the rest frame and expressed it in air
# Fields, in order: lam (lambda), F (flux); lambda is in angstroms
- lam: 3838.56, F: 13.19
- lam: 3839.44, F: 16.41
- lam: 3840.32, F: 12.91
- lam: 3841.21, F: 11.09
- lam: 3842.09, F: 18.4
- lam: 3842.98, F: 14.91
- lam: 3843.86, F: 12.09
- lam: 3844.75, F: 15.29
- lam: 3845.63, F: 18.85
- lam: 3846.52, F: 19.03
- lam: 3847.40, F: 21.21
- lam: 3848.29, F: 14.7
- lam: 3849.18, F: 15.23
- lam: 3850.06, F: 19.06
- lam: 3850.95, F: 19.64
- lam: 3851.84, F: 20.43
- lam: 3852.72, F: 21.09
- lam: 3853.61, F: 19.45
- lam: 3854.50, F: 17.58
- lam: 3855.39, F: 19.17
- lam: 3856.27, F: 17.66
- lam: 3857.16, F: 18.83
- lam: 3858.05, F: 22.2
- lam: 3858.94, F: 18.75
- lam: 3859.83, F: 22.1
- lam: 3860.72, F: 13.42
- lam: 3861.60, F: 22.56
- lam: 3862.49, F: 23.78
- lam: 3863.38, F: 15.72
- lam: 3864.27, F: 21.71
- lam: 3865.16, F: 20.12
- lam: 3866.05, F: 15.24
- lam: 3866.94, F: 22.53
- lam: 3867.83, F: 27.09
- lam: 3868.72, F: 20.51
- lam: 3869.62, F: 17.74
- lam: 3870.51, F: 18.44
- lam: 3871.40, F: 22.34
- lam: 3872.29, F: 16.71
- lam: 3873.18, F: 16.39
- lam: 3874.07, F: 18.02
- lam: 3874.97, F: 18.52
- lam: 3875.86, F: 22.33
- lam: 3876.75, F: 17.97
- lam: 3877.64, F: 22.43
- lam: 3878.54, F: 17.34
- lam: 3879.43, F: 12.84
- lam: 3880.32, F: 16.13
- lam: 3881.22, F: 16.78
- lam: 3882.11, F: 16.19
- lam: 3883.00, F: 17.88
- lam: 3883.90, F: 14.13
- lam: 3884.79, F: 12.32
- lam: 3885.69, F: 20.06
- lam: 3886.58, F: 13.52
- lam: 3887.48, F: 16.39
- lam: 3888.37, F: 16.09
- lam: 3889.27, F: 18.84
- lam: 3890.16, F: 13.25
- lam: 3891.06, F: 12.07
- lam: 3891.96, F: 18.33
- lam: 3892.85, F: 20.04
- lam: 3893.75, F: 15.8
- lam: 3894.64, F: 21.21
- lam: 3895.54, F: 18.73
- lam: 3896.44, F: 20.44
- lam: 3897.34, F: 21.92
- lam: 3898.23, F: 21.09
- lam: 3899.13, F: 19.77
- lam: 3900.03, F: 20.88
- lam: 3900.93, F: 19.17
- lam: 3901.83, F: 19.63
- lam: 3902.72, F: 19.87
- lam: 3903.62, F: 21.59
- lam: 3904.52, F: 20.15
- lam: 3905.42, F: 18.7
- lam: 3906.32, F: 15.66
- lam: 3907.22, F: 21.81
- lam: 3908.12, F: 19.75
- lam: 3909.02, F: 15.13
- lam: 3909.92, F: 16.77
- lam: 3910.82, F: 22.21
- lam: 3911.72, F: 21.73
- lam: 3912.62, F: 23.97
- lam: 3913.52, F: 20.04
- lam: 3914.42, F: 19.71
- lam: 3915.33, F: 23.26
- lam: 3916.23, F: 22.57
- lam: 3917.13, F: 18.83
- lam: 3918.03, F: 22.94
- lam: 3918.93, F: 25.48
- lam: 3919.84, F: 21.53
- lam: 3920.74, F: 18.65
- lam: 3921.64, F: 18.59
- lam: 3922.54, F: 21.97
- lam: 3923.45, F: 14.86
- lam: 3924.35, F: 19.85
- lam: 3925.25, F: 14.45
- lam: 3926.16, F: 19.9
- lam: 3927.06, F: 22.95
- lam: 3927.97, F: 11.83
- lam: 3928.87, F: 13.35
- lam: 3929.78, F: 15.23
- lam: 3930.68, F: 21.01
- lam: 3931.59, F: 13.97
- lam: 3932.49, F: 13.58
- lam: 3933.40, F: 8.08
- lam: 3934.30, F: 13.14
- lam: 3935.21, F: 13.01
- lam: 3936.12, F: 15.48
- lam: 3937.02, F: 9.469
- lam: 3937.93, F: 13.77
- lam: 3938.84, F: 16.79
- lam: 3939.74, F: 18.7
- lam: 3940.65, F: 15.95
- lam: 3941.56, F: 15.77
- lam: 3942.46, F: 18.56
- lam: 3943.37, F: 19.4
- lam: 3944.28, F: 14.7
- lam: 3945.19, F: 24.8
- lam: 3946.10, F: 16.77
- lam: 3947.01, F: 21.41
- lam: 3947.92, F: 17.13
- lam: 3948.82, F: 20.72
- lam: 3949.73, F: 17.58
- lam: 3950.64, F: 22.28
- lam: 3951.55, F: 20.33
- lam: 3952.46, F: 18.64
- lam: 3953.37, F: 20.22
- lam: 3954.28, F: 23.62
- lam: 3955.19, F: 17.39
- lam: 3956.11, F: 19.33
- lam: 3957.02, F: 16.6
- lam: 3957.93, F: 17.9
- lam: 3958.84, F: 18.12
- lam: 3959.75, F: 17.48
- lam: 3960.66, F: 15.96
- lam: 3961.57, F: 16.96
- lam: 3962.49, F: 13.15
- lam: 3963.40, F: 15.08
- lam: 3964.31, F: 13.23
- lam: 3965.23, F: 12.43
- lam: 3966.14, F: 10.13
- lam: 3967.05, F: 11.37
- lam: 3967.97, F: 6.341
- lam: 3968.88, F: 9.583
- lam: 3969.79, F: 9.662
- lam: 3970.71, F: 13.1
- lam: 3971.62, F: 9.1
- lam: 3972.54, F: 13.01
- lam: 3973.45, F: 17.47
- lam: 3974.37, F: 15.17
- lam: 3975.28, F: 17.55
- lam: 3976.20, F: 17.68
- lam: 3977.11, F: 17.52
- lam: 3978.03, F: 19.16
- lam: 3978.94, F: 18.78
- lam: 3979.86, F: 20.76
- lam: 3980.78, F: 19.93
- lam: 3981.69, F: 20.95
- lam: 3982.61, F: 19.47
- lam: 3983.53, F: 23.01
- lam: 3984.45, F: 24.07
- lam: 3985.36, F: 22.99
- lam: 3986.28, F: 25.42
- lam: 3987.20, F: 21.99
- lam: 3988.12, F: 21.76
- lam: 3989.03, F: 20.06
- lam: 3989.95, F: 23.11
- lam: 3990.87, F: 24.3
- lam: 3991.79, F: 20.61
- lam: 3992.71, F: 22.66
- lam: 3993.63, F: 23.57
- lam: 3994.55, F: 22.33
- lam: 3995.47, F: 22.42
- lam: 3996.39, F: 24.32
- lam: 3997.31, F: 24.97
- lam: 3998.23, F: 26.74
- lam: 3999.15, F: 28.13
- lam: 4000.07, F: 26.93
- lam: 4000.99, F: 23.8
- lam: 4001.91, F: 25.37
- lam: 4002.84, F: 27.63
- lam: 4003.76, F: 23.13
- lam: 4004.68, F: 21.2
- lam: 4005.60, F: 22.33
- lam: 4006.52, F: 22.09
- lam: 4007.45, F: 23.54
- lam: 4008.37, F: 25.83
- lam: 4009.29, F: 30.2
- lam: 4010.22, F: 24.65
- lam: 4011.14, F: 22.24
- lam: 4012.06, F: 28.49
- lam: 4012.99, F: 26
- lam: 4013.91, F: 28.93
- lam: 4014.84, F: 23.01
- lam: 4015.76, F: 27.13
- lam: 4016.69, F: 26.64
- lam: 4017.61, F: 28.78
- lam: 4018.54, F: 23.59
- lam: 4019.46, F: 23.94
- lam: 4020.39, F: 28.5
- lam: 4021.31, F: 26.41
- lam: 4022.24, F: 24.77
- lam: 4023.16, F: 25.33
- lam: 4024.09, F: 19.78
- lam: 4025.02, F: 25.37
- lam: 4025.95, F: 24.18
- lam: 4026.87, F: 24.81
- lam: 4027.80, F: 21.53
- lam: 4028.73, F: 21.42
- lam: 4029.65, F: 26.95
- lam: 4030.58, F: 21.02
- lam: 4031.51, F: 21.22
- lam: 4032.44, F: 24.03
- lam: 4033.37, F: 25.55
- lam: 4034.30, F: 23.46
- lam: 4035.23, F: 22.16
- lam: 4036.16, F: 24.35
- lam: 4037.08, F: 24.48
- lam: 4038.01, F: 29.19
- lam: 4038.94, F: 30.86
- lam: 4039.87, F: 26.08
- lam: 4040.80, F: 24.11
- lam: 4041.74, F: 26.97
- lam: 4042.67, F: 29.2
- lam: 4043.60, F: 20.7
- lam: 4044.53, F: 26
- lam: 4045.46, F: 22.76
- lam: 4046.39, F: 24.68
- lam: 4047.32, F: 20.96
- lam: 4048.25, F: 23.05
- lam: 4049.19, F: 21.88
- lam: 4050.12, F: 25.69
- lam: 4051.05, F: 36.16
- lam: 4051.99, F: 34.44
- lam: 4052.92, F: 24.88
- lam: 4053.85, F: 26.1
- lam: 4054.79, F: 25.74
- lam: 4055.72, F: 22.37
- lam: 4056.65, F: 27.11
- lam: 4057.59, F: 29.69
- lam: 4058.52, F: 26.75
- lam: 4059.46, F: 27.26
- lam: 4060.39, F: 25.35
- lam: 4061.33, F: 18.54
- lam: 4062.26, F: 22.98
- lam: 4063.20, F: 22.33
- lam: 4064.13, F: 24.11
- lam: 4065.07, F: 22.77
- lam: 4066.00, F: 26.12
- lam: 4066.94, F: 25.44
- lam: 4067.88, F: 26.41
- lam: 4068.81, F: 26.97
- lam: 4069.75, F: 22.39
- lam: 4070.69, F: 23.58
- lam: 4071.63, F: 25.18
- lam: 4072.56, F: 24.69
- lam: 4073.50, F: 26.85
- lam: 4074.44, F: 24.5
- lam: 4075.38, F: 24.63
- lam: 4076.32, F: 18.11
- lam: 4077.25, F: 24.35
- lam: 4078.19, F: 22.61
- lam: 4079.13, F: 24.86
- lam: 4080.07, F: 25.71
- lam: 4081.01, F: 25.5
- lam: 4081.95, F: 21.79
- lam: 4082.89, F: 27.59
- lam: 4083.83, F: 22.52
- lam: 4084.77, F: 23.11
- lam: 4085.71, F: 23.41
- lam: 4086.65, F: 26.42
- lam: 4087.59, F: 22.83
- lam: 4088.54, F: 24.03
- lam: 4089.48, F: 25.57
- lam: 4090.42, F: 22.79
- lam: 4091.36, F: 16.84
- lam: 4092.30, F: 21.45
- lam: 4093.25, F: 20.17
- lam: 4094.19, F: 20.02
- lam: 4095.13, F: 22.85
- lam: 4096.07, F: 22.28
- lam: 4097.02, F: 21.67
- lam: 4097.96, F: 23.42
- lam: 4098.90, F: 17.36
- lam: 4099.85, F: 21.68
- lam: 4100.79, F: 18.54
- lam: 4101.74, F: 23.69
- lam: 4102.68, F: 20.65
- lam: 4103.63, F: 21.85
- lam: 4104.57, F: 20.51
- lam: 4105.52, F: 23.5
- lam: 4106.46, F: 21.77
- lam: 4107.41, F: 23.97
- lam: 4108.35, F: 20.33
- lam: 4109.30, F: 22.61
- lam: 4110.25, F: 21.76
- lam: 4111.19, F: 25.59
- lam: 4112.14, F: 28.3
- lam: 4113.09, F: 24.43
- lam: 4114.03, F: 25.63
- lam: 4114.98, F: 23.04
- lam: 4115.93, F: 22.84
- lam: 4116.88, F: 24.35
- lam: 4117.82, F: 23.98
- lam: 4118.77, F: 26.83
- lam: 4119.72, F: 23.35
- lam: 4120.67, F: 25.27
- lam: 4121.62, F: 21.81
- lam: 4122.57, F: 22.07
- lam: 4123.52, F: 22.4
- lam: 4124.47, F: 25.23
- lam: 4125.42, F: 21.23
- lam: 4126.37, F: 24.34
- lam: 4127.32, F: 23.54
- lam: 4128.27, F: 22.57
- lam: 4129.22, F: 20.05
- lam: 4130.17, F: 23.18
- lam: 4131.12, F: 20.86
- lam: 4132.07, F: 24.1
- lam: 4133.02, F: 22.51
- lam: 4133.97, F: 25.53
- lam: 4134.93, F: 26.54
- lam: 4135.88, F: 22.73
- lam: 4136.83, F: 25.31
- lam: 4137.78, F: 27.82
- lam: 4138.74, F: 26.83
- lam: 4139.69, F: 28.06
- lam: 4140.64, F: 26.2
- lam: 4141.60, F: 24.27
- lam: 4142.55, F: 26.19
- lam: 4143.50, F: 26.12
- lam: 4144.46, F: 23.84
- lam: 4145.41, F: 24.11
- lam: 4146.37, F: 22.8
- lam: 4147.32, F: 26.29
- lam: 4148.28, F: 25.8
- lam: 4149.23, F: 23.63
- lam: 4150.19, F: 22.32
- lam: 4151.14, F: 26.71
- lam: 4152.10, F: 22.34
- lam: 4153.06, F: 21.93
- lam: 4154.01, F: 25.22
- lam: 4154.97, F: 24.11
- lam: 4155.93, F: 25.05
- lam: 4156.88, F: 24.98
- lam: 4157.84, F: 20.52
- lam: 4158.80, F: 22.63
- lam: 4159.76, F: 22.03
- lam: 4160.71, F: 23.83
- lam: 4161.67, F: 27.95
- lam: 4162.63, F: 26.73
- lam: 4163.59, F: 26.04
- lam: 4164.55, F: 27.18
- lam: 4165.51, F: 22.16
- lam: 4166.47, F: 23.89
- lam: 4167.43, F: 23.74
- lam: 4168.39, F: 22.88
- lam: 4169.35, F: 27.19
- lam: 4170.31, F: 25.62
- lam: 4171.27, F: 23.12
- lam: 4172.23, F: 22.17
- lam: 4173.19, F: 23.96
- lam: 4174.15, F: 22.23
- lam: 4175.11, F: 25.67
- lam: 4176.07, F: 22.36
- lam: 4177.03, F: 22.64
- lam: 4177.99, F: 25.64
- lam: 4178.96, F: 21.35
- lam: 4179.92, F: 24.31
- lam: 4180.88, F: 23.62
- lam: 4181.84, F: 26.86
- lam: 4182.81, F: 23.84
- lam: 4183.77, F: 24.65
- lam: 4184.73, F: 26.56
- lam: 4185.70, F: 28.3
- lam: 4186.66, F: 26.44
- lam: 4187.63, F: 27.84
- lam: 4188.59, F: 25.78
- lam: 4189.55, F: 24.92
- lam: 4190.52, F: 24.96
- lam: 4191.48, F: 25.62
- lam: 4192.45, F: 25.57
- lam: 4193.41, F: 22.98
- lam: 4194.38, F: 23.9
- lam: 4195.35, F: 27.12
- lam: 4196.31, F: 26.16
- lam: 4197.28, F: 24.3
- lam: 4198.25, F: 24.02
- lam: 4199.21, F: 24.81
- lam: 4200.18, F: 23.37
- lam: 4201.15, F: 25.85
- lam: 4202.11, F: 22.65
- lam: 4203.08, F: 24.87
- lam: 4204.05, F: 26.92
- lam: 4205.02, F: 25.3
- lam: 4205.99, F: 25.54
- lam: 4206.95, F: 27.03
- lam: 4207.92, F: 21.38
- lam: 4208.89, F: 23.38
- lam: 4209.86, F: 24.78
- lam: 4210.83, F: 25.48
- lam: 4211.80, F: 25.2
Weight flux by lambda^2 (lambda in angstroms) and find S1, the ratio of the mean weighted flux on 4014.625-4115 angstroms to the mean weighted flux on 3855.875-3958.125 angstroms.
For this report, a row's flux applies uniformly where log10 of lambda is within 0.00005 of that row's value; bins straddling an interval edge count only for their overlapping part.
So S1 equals 1.4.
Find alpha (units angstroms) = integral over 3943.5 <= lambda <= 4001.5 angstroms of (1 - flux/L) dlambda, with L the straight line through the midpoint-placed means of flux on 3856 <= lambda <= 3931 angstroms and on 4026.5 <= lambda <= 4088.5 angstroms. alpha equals 7.6 angstroms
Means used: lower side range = 18.9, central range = 18.9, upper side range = 24.8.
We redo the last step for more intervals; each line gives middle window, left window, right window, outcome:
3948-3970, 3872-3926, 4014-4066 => 5.44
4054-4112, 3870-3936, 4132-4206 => -2.07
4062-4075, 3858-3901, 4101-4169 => -1.20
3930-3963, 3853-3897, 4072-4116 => 4.50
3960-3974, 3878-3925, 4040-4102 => 5.57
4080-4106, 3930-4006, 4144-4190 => -0.15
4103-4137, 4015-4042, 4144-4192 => 1.67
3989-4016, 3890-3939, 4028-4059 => -1.65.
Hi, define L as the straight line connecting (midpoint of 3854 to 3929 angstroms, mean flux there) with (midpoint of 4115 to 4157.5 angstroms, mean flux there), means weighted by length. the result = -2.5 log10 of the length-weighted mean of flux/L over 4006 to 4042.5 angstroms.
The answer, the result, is -0.15 mag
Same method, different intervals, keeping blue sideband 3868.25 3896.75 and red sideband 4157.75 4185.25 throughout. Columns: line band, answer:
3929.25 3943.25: 0.25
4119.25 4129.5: 0.01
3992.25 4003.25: -0.23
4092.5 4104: 0.07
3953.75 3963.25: 0.10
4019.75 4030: -0.17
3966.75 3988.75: 0.14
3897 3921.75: -0.13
